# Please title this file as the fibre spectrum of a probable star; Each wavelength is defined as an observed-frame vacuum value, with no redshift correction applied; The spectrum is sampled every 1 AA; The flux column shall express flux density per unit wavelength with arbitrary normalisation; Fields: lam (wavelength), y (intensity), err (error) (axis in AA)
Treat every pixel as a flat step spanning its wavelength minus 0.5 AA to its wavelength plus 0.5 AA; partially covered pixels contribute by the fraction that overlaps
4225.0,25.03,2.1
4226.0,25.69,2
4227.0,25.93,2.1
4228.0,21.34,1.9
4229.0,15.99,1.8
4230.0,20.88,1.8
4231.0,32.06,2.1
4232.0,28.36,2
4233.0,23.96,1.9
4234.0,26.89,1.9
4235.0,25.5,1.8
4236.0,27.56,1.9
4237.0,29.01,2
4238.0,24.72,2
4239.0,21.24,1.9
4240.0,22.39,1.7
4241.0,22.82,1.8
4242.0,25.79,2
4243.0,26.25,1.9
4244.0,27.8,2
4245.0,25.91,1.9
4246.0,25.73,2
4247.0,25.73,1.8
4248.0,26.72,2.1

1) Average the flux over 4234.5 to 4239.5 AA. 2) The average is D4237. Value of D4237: 25.6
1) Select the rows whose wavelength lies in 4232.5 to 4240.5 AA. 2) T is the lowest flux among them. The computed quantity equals 21.24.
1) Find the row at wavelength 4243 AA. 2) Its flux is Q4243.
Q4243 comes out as 26.25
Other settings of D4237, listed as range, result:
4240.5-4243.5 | 25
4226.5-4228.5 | 23.6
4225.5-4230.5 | 22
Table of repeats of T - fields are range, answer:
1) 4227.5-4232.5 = 15.99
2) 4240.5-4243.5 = 22.82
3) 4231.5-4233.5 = 23.96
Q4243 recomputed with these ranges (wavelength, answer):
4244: 27.8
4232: 28.36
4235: 25.5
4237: 29.01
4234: 26.89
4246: 25.73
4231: 32.06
